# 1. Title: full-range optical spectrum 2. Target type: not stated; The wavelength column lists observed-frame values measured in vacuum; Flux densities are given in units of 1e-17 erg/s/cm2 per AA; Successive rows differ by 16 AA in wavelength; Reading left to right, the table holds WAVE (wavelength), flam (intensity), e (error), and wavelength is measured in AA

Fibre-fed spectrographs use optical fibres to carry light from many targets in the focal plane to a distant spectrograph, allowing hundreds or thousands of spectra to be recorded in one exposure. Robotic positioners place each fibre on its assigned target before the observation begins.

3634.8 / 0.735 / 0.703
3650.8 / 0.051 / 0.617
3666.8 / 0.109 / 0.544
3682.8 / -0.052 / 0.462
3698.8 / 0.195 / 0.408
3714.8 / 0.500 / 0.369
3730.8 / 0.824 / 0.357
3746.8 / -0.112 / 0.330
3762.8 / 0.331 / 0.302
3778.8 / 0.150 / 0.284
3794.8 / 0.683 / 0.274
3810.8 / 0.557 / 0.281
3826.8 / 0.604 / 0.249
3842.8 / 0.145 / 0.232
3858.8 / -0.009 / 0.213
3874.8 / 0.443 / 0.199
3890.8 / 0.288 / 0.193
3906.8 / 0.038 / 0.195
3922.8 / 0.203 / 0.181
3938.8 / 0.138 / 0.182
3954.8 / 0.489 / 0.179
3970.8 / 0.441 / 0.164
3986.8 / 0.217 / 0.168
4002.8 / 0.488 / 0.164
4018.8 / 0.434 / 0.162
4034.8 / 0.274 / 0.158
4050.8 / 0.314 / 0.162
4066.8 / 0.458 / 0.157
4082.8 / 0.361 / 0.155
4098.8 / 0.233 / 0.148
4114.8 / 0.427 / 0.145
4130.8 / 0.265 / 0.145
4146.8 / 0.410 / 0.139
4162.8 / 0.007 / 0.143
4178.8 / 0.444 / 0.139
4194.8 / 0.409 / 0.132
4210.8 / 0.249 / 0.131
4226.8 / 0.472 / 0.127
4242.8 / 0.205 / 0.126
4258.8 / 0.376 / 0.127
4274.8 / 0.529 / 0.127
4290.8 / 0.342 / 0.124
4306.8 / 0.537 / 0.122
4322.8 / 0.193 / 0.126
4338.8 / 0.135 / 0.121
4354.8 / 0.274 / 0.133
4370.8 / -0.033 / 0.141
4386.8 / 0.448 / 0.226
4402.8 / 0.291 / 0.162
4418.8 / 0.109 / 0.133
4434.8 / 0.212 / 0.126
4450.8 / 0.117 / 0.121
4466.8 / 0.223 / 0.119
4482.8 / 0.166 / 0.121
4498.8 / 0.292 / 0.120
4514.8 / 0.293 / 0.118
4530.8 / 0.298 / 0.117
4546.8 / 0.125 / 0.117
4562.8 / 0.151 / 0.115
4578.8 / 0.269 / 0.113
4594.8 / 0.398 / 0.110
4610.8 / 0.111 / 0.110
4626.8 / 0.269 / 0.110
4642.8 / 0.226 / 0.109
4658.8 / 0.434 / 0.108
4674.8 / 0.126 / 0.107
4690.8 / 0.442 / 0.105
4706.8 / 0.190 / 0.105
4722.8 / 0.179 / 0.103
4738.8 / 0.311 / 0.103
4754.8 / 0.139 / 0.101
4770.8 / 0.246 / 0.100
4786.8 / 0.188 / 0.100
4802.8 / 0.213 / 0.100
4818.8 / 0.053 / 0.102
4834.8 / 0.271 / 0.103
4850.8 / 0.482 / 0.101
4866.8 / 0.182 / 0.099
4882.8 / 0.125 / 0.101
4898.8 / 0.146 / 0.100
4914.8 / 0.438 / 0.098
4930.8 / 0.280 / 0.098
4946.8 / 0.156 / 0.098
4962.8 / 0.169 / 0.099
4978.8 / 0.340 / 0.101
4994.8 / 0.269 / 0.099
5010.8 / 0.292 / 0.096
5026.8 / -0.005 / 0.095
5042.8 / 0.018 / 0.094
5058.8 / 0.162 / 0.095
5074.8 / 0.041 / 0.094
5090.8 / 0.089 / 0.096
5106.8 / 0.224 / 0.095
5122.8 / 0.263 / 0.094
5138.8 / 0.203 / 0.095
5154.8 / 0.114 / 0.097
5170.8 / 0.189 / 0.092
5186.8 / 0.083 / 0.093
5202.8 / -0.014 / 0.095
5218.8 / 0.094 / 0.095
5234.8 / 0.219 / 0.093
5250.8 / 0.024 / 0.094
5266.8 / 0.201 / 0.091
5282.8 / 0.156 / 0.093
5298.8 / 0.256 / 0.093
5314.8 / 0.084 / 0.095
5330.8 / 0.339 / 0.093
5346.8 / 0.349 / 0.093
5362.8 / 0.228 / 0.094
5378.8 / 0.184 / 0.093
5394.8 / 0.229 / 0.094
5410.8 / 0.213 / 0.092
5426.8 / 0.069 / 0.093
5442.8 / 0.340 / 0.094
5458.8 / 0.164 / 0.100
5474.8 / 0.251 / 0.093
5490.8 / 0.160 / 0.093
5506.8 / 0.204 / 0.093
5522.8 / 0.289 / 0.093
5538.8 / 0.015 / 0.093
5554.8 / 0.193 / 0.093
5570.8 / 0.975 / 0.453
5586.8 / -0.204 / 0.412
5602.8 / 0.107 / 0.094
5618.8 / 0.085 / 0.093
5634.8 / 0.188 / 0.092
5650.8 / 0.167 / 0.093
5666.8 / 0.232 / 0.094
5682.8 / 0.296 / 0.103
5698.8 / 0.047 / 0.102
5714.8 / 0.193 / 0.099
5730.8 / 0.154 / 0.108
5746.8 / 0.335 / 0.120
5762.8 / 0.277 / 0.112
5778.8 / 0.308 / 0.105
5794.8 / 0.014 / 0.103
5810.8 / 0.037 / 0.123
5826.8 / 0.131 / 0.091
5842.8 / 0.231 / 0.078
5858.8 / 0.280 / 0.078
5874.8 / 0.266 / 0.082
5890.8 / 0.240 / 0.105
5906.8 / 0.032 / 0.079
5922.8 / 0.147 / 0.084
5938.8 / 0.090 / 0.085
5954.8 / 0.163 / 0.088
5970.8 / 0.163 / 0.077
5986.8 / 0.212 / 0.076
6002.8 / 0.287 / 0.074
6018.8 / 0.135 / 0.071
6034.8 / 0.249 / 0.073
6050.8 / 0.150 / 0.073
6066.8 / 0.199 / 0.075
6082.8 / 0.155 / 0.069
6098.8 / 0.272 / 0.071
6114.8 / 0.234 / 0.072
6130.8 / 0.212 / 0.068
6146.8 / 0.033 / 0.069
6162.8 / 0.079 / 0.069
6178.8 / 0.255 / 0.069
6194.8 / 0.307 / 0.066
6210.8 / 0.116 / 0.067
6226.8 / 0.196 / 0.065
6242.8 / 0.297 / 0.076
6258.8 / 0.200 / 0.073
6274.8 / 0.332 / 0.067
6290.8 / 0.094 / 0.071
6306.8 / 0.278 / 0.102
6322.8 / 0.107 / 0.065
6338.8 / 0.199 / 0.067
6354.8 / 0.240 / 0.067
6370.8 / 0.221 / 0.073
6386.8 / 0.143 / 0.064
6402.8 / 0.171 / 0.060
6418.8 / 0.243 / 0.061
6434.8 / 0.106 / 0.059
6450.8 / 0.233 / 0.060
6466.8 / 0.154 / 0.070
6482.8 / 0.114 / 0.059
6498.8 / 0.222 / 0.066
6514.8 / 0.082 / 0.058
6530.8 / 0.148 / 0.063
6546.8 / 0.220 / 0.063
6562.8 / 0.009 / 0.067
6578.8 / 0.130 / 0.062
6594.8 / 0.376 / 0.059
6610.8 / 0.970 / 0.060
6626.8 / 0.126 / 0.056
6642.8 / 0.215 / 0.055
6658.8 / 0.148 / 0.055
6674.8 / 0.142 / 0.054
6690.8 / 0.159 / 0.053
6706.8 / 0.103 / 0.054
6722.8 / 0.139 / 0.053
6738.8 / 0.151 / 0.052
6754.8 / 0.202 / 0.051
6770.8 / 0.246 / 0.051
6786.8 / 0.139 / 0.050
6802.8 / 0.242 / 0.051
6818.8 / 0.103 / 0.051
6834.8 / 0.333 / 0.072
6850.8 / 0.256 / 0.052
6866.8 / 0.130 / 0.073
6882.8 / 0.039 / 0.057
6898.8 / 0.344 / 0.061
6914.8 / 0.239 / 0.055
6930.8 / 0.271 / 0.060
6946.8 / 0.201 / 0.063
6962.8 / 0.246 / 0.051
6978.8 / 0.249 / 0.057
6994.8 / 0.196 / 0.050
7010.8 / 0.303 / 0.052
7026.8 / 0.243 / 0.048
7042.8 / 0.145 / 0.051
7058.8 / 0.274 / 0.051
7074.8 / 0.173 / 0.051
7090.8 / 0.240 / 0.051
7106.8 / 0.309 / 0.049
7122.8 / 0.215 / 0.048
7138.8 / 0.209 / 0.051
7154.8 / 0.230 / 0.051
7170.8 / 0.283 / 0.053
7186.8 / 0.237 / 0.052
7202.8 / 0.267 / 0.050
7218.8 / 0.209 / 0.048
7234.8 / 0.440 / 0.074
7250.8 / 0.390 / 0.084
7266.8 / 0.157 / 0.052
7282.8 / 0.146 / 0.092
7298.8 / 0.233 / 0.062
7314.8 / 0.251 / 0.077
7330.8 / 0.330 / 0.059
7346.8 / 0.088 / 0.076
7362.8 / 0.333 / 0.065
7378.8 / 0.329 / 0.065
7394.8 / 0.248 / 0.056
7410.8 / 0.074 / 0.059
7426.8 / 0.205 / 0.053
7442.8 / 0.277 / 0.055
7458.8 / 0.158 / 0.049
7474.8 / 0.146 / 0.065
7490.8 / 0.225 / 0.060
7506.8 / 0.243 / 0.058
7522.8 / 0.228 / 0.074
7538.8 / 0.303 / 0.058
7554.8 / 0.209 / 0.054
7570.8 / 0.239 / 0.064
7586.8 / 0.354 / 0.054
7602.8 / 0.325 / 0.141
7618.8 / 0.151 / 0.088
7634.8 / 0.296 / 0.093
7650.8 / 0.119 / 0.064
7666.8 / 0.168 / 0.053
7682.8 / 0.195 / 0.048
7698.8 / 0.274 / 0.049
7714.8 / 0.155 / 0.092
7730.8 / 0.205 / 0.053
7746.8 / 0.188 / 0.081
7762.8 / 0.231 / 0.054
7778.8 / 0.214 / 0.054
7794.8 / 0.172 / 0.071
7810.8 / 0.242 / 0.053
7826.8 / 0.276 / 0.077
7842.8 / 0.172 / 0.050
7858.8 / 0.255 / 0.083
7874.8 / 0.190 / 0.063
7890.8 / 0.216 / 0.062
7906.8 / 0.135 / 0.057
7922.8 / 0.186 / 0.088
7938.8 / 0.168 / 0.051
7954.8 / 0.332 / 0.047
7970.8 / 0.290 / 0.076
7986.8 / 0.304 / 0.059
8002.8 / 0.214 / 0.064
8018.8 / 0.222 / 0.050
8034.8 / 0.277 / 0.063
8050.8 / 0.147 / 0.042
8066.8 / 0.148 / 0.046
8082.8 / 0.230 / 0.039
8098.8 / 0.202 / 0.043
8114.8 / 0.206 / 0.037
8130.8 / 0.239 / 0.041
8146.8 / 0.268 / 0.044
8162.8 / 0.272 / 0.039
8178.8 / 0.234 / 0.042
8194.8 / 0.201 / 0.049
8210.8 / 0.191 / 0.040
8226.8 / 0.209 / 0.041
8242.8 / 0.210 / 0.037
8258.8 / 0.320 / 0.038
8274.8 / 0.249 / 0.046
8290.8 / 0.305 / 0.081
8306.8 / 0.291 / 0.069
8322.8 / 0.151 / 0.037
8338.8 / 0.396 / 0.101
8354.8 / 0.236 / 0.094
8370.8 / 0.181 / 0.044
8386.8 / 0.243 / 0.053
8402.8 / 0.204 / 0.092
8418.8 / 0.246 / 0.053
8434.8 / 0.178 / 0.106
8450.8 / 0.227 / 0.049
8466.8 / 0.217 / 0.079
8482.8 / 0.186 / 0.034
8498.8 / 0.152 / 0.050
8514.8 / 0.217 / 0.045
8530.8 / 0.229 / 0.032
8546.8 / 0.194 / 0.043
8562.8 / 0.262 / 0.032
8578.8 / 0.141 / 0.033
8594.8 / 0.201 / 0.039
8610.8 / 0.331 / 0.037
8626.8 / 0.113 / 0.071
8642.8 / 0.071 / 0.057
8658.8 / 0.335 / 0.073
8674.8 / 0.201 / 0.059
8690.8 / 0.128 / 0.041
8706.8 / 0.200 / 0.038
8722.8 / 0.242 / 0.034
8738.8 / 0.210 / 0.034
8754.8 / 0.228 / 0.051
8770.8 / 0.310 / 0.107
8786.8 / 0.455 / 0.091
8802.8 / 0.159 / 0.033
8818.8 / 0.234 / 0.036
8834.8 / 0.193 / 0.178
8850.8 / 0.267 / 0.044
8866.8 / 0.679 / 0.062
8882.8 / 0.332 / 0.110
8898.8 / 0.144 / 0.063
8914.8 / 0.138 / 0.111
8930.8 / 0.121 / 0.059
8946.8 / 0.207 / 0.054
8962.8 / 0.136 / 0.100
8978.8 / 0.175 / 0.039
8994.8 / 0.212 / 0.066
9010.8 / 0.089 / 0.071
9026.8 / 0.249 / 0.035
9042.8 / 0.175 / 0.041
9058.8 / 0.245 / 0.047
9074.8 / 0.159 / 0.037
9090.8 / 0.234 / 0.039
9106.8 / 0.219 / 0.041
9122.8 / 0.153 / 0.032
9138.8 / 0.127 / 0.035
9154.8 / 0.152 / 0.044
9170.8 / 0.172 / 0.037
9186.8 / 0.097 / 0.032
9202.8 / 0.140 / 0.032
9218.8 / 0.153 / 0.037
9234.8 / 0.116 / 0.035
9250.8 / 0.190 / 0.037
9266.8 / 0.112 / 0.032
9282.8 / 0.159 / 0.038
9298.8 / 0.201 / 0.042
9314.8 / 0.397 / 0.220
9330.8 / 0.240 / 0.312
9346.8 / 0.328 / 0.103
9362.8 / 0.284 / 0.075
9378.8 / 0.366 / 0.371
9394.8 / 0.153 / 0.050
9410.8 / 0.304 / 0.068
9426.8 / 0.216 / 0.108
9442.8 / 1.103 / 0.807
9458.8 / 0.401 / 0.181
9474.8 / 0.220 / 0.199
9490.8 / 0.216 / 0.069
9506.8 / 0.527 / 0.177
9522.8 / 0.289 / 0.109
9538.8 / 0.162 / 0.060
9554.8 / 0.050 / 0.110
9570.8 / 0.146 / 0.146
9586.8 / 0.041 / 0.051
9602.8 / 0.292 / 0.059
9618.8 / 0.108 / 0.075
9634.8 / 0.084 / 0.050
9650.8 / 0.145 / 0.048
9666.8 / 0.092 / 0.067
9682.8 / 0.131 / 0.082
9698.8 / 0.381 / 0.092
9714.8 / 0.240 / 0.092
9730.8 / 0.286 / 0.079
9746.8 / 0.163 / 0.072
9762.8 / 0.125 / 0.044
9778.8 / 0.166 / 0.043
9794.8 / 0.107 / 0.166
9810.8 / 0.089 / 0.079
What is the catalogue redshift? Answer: 0.772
